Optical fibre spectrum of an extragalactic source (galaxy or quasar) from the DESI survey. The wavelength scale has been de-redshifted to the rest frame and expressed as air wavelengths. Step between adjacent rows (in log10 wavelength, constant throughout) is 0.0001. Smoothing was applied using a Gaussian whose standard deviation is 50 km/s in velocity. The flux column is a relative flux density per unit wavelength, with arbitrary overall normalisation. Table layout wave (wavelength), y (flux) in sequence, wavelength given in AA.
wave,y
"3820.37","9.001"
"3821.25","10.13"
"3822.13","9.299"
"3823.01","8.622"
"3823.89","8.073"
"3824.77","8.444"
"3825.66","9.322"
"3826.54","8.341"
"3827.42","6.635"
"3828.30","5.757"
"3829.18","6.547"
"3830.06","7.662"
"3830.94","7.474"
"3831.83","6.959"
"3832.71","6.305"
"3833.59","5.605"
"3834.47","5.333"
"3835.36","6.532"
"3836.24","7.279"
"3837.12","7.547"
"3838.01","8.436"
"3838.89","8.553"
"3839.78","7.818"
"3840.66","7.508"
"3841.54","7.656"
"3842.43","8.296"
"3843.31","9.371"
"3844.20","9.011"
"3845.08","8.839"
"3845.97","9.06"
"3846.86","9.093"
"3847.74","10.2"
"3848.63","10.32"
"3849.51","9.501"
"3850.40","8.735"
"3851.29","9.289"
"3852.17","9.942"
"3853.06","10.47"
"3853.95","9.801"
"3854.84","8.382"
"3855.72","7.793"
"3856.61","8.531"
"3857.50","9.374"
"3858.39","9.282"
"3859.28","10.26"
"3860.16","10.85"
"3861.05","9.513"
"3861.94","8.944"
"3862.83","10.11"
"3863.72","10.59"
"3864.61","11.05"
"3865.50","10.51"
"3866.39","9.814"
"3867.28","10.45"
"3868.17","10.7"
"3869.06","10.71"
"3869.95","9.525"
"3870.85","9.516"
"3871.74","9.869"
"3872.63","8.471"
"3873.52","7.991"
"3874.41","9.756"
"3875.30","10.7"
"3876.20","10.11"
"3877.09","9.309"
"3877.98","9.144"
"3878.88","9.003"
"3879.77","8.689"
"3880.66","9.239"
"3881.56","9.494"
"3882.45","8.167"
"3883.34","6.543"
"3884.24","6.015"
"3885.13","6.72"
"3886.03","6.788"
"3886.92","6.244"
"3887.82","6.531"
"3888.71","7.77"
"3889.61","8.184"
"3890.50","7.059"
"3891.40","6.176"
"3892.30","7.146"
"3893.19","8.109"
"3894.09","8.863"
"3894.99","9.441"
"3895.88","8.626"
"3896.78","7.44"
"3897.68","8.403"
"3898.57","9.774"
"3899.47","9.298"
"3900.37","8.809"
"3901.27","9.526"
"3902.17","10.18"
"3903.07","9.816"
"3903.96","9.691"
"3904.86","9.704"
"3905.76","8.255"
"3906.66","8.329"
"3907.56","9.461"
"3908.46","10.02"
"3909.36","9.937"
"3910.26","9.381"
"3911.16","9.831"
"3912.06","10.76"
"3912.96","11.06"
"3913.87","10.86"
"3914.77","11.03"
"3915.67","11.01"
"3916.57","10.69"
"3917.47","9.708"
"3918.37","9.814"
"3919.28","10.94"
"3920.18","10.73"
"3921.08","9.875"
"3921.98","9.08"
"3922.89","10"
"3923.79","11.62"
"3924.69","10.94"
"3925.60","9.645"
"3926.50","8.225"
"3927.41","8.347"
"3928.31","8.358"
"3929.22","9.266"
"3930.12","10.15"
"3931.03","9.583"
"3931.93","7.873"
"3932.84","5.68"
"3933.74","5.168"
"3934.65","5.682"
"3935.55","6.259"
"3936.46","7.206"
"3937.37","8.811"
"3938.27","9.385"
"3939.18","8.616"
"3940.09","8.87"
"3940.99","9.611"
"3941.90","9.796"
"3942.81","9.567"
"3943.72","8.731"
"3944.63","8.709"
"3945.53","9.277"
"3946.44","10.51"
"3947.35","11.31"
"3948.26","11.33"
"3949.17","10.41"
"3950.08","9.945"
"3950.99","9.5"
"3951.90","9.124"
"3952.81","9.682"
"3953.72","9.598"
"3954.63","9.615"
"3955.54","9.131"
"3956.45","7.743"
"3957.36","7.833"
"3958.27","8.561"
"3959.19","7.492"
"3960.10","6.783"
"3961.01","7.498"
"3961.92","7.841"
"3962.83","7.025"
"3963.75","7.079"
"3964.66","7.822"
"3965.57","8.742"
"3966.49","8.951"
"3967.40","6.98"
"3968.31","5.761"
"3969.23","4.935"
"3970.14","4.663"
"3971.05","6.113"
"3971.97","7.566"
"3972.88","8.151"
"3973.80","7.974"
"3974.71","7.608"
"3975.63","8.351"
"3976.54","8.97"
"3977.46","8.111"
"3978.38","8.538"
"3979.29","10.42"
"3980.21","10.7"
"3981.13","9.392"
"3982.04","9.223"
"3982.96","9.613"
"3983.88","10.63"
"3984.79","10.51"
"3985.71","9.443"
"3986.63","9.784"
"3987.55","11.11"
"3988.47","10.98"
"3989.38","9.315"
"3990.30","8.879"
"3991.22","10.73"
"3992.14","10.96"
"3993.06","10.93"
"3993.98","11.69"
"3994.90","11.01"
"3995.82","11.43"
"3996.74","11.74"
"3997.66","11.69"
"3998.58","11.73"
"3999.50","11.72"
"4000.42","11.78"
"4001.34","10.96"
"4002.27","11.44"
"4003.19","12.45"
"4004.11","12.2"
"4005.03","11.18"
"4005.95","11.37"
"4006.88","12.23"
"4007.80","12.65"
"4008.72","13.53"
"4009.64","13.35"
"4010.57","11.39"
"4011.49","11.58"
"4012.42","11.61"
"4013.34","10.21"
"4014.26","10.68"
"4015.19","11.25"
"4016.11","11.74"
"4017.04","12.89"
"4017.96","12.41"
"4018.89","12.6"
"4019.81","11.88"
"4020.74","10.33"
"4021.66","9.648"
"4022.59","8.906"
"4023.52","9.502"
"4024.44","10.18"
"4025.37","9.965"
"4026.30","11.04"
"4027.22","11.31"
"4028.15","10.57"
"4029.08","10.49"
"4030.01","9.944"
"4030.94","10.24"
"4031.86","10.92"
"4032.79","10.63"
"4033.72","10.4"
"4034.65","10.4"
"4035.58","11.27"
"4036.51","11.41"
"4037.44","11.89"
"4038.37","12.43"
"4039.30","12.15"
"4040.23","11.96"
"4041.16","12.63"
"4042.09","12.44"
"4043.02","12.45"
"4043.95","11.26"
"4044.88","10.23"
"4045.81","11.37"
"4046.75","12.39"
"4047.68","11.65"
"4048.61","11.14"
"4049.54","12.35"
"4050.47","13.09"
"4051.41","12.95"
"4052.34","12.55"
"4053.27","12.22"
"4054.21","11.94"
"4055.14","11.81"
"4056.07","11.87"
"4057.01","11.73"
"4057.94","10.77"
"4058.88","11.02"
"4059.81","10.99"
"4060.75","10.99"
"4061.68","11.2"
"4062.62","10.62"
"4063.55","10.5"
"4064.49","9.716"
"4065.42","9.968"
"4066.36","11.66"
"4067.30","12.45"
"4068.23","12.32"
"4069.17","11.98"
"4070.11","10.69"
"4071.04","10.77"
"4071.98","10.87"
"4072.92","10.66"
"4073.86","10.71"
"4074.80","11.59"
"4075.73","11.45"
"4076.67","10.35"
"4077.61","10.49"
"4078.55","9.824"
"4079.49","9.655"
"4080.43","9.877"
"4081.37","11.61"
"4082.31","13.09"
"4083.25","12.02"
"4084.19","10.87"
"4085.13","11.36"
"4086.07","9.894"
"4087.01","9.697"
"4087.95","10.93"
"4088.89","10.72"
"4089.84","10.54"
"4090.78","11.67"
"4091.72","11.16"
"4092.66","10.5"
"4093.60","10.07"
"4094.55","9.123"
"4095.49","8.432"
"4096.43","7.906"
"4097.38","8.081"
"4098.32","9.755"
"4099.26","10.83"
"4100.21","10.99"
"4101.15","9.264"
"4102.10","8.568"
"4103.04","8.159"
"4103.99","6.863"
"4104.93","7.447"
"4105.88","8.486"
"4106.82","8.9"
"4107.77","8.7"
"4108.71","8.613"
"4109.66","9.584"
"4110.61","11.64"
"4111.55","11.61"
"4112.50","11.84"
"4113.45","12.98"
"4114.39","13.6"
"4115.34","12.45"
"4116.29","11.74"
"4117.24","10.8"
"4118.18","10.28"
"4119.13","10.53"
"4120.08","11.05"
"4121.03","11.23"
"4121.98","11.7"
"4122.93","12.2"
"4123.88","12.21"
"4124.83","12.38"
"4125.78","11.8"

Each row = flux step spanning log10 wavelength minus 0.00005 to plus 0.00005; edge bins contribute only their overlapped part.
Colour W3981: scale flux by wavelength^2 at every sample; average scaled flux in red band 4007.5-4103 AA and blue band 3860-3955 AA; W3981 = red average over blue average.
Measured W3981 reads 1.30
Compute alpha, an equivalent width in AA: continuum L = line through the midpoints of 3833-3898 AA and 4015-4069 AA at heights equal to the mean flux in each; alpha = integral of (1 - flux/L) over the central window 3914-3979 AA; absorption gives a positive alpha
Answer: 7.9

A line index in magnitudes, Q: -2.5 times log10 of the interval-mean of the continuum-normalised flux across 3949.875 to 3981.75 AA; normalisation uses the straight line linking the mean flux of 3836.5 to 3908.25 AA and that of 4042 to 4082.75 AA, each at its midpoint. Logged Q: 0.24 mag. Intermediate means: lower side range 8.93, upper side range 11.3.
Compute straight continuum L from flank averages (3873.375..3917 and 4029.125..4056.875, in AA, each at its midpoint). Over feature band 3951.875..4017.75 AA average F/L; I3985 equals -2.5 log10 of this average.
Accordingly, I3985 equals 0.09 mag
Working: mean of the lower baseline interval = 8.89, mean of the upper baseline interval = 11.6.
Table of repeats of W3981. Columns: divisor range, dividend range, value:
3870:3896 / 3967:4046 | 1.36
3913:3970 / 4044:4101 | 1.32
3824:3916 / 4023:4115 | 1.36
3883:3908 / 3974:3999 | 1.29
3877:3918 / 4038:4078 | 1.41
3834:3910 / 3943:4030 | 1.19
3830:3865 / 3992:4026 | 1.43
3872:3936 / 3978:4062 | 1.34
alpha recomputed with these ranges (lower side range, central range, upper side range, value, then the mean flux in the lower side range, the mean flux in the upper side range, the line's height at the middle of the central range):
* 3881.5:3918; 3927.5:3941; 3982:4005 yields 2.2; 8.8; 10.9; 9.58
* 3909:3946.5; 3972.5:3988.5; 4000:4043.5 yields 1.7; 9.28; 11.4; 10.5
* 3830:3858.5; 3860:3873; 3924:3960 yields -2.4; 8.36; 8.86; 8.47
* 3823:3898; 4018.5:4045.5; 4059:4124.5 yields -2.6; 8.54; 10.6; 10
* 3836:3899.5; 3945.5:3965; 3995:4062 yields 2.7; 8.86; 11.5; 10.3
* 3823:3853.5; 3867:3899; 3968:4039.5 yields 0.9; 8.12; 10.5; 8.76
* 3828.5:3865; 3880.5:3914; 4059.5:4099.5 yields 1.7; 8.61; 10.6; 9.05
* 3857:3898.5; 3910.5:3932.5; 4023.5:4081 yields -1.2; 8.86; 11.2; 9.45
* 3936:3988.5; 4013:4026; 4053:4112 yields -1.8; 8.73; 10.4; 9.54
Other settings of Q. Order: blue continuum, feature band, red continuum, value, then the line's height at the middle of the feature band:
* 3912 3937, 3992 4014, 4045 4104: -0.16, 10.1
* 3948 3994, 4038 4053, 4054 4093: -0.16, 10.4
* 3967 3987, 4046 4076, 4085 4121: -0.20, 9.53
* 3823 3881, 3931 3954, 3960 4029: 0.09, 9.61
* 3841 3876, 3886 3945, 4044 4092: 0.12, 10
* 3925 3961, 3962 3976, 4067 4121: 0.25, 9.04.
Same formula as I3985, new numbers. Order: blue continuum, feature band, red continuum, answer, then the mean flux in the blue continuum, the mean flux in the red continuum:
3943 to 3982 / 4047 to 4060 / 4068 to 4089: -0.15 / 8.45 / 10.9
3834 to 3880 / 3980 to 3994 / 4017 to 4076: 0.04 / 9.18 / 11.3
